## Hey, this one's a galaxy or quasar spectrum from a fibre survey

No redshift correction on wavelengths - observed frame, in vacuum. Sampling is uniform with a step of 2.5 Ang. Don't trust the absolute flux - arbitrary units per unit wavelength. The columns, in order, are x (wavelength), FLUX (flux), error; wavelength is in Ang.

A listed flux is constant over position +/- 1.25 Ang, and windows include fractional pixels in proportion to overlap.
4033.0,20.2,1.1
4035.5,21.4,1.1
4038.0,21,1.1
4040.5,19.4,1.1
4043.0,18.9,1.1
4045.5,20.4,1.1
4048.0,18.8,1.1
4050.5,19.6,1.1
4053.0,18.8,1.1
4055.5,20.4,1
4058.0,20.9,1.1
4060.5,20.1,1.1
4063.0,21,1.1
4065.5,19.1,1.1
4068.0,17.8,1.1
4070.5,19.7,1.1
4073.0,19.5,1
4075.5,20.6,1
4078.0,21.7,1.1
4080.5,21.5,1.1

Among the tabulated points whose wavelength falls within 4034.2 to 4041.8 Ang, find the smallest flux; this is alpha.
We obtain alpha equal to 19.4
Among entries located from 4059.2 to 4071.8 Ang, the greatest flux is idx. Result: 21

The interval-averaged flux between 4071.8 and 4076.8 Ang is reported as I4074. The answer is 20.1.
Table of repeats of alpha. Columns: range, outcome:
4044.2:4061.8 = 18.8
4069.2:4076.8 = 19.5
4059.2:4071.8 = 17.8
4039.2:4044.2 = 18.9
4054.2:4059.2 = 20.4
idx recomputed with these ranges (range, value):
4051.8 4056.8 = 20.4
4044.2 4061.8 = 20.9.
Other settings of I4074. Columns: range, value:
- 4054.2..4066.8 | 20.3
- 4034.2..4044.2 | 20.2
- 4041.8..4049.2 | 19.4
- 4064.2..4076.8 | 19.4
